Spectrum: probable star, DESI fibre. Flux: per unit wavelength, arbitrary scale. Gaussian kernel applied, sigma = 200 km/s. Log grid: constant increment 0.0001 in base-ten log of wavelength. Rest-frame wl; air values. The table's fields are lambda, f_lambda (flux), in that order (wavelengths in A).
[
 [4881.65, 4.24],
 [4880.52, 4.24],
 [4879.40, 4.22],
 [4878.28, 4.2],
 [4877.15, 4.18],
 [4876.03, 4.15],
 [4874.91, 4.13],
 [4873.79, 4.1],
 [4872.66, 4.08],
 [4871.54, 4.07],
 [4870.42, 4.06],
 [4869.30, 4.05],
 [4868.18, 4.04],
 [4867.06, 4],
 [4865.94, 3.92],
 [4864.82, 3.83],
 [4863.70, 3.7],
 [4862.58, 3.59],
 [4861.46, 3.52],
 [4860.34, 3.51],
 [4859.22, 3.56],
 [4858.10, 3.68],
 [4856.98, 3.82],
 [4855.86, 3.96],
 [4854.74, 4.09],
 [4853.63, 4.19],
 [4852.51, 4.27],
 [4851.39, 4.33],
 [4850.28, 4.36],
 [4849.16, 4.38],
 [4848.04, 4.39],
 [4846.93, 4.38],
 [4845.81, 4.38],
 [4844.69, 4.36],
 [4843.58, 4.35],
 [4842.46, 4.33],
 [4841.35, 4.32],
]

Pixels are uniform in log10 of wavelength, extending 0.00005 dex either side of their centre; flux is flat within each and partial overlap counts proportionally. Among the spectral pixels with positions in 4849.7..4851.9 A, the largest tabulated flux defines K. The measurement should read 4.36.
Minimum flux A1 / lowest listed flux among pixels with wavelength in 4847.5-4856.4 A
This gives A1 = 3.96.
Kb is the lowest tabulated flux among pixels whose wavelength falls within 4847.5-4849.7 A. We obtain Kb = 4.38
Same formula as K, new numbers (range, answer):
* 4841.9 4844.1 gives 4.35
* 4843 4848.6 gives 4.39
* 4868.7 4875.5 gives 4.13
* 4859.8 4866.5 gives 3.92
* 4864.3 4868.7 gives 4.04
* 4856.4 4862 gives 3.82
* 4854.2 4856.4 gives 4.09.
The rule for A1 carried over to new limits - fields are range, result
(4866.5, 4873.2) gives 4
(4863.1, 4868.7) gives 3.7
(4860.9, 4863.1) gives 3.52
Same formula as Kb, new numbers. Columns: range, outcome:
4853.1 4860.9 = 3.51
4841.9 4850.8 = 4.33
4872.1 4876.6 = 4.08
